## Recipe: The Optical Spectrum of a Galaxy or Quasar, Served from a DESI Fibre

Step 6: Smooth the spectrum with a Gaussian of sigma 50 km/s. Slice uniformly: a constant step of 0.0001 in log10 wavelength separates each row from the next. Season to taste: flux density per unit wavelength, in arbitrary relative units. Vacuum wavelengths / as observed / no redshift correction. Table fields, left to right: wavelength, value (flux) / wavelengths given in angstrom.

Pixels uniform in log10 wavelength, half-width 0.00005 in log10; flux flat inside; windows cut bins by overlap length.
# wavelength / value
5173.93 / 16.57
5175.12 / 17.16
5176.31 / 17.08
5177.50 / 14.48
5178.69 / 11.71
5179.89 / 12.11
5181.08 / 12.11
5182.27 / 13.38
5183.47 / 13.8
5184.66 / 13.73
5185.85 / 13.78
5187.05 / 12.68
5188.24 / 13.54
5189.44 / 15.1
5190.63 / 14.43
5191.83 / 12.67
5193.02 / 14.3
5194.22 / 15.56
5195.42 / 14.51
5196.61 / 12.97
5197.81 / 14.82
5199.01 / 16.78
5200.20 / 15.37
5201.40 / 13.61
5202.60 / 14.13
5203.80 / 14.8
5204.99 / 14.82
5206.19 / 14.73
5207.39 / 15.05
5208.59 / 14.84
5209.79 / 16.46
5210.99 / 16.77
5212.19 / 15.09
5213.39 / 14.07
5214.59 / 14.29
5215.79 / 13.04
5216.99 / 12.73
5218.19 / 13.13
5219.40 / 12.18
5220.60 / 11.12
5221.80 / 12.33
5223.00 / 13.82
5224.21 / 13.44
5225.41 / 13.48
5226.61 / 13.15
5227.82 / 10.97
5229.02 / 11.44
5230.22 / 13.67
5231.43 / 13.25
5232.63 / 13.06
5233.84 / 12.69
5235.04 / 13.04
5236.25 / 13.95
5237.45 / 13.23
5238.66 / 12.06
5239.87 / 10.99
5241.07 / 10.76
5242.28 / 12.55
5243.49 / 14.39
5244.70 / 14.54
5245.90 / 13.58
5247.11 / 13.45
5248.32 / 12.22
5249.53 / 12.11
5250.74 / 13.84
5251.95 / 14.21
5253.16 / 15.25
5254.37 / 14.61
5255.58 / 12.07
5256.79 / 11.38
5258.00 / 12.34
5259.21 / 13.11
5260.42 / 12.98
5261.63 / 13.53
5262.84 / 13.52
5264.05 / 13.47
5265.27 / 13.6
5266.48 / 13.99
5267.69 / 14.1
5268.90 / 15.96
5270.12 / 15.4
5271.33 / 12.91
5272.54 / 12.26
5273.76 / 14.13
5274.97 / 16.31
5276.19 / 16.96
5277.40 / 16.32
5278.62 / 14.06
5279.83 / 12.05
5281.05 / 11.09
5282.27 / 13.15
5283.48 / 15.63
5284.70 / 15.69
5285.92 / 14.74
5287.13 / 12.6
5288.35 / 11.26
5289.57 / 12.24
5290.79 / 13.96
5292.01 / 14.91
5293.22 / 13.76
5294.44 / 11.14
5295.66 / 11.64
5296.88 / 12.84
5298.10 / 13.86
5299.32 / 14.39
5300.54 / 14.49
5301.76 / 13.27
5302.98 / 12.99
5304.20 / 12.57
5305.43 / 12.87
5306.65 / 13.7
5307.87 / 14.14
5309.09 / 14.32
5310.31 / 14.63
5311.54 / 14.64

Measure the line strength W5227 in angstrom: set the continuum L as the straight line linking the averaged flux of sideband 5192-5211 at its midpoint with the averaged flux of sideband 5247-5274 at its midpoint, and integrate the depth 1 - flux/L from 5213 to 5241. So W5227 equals 2.9 angstrom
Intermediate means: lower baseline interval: 14.9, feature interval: 12.8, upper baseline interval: 13.5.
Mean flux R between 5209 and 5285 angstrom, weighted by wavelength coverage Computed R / 13.5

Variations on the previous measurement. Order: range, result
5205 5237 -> 13.6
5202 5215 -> 15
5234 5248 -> 12.9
